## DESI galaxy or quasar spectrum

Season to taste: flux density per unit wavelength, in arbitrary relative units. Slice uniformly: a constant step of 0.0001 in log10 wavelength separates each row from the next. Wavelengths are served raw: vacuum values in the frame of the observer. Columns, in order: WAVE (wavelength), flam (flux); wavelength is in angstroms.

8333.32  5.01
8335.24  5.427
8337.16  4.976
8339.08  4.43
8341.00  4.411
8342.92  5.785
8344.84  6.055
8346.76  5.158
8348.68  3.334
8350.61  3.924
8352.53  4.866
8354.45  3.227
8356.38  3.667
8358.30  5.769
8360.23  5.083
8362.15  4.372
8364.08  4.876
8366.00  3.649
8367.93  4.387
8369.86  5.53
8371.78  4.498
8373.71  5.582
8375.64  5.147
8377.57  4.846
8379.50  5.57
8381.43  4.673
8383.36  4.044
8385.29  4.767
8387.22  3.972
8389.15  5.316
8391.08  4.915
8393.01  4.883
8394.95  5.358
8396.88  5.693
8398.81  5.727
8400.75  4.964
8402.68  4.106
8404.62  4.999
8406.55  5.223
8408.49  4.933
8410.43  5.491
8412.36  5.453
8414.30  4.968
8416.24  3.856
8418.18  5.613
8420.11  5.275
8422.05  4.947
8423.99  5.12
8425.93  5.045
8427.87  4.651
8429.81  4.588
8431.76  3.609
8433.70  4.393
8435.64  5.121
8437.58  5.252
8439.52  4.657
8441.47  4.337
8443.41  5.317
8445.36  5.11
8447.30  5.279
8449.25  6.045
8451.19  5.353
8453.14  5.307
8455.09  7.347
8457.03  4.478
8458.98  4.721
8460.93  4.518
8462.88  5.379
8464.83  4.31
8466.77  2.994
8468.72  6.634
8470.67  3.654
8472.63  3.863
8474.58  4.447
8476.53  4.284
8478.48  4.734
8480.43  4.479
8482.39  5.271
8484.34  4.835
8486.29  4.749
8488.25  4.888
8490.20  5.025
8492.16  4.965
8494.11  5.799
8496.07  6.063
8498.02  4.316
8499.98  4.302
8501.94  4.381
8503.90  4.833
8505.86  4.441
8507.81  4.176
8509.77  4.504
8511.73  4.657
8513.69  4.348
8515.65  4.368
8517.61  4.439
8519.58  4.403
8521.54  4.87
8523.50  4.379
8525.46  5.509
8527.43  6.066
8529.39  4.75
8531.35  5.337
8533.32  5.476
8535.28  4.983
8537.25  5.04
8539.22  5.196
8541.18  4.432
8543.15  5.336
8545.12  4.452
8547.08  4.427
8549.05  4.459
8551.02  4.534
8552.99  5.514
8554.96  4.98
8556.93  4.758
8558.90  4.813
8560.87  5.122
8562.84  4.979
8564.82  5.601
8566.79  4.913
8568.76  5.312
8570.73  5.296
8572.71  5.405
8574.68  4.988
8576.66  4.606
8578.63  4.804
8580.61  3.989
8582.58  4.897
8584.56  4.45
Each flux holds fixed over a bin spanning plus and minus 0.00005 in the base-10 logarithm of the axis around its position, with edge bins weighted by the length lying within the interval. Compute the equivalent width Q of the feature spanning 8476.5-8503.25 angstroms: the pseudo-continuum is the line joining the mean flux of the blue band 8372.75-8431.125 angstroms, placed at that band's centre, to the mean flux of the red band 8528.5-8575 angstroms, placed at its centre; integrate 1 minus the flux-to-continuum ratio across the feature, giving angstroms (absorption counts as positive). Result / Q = 0.6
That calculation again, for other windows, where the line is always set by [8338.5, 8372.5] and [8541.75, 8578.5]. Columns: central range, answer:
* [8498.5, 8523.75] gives 2.1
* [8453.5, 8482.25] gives 0.4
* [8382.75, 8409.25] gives -1.4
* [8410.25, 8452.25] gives -2.0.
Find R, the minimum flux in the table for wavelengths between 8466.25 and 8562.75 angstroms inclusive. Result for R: 2.994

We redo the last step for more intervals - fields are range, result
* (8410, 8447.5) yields 3.609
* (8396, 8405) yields 4.106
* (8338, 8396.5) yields 3.227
